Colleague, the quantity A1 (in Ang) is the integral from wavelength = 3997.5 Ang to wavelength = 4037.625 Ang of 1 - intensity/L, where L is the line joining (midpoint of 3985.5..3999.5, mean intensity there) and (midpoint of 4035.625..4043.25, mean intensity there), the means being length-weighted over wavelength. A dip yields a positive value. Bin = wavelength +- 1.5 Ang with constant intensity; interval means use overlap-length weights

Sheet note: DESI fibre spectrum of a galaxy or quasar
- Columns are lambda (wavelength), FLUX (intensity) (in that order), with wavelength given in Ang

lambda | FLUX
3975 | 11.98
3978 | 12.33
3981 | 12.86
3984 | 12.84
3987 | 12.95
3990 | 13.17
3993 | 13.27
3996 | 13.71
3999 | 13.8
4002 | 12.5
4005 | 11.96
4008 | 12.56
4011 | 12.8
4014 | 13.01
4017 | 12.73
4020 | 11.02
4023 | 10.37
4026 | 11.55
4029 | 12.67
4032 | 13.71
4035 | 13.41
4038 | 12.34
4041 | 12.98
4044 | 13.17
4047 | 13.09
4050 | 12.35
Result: 1.81 Ang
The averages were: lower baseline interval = 13.3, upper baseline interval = 12.8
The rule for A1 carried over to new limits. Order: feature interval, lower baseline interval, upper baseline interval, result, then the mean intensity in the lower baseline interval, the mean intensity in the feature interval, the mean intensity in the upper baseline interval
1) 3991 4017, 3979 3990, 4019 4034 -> -1.0 Ang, 12.9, 12.9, 11.9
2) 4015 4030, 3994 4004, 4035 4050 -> 1.6 Ang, 13.3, 11.7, 12.9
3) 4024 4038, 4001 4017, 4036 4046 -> 0.1 Ang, 12.6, 12.7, 12.9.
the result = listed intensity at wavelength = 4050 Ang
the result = 12.35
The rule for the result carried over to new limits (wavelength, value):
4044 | 13.17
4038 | 12.34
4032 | 13.71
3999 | 13.8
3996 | 13.71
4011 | 12.8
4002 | 12.5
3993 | 13.27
